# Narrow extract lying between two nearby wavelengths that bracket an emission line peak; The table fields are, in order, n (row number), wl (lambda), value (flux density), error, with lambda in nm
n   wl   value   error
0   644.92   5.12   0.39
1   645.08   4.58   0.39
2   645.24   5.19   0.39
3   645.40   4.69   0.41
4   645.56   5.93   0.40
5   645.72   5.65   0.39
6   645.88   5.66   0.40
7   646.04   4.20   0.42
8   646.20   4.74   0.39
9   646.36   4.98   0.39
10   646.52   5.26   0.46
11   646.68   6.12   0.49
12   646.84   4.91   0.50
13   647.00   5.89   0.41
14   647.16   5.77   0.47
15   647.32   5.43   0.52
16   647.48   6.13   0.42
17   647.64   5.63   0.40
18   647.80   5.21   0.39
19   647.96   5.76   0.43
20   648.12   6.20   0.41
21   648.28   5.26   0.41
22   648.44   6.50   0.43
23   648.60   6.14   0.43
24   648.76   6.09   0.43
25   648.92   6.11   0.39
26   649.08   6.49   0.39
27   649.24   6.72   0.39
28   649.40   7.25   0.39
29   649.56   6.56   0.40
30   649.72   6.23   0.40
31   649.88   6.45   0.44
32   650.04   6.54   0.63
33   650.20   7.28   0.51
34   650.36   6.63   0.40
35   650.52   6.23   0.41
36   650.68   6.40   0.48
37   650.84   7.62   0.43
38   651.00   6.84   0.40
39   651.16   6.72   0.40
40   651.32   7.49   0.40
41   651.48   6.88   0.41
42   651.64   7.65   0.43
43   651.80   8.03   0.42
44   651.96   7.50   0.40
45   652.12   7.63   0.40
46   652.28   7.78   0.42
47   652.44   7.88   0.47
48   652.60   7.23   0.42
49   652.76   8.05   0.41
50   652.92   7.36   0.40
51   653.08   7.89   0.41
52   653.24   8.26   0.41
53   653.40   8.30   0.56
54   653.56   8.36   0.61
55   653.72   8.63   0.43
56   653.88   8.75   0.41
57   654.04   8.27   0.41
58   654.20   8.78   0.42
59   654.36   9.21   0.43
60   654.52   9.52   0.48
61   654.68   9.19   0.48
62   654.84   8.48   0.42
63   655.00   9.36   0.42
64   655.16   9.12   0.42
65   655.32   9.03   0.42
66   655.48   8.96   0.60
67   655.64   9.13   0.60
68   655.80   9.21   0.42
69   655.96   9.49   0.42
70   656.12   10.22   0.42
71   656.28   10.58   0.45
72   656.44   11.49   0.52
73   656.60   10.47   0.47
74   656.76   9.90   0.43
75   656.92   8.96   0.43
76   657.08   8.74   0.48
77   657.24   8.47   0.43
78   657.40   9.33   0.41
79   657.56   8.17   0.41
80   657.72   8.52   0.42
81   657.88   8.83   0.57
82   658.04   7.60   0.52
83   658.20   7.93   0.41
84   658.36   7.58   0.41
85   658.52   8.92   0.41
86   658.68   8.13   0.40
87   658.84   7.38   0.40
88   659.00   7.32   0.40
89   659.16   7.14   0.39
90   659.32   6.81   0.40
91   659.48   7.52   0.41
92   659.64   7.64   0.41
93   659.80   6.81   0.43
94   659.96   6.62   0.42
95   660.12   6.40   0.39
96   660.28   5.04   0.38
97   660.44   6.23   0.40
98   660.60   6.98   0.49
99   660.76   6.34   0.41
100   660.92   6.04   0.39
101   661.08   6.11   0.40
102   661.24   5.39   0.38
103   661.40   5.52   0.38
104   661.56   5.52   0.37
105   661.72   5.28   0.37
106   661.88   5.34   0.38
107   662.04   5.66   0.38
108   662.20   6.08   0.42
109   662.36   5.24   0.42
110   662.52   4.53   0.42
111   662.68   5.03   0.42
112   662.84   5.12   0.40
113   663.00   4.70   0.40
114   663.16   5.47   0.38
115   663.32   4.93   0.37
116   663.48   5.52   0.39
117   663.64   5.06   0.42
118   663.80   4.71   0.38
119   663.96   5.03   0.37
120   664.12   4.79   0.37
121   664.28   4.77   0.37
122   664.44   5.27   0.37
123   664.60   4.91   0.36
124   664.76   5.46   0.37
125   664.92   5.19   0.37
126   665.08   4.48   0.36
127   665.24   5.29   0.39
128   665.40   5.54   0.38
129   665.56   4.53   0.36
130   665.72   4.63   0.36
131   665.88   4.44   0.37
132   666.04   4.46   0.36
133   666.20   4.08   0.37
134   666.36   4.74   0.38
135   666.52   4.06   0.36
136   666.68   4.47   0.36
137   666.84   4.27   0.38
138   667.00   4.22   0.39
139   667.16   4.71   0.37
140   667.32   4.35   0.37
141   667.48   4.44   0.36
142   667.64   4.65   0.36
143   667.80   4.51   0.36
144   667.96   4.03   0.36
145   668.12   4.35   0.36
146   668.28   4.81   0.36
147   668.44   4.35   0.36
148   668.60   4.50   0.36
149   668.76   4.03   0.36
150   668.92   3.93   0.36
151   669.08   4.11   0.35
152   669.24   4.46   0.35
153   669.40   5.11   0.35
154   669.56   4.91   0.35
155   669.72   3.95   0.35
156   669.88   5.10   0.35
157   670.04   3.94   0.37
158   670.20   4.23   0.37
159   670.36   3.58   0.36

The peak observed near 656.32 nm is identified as C III] 1909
